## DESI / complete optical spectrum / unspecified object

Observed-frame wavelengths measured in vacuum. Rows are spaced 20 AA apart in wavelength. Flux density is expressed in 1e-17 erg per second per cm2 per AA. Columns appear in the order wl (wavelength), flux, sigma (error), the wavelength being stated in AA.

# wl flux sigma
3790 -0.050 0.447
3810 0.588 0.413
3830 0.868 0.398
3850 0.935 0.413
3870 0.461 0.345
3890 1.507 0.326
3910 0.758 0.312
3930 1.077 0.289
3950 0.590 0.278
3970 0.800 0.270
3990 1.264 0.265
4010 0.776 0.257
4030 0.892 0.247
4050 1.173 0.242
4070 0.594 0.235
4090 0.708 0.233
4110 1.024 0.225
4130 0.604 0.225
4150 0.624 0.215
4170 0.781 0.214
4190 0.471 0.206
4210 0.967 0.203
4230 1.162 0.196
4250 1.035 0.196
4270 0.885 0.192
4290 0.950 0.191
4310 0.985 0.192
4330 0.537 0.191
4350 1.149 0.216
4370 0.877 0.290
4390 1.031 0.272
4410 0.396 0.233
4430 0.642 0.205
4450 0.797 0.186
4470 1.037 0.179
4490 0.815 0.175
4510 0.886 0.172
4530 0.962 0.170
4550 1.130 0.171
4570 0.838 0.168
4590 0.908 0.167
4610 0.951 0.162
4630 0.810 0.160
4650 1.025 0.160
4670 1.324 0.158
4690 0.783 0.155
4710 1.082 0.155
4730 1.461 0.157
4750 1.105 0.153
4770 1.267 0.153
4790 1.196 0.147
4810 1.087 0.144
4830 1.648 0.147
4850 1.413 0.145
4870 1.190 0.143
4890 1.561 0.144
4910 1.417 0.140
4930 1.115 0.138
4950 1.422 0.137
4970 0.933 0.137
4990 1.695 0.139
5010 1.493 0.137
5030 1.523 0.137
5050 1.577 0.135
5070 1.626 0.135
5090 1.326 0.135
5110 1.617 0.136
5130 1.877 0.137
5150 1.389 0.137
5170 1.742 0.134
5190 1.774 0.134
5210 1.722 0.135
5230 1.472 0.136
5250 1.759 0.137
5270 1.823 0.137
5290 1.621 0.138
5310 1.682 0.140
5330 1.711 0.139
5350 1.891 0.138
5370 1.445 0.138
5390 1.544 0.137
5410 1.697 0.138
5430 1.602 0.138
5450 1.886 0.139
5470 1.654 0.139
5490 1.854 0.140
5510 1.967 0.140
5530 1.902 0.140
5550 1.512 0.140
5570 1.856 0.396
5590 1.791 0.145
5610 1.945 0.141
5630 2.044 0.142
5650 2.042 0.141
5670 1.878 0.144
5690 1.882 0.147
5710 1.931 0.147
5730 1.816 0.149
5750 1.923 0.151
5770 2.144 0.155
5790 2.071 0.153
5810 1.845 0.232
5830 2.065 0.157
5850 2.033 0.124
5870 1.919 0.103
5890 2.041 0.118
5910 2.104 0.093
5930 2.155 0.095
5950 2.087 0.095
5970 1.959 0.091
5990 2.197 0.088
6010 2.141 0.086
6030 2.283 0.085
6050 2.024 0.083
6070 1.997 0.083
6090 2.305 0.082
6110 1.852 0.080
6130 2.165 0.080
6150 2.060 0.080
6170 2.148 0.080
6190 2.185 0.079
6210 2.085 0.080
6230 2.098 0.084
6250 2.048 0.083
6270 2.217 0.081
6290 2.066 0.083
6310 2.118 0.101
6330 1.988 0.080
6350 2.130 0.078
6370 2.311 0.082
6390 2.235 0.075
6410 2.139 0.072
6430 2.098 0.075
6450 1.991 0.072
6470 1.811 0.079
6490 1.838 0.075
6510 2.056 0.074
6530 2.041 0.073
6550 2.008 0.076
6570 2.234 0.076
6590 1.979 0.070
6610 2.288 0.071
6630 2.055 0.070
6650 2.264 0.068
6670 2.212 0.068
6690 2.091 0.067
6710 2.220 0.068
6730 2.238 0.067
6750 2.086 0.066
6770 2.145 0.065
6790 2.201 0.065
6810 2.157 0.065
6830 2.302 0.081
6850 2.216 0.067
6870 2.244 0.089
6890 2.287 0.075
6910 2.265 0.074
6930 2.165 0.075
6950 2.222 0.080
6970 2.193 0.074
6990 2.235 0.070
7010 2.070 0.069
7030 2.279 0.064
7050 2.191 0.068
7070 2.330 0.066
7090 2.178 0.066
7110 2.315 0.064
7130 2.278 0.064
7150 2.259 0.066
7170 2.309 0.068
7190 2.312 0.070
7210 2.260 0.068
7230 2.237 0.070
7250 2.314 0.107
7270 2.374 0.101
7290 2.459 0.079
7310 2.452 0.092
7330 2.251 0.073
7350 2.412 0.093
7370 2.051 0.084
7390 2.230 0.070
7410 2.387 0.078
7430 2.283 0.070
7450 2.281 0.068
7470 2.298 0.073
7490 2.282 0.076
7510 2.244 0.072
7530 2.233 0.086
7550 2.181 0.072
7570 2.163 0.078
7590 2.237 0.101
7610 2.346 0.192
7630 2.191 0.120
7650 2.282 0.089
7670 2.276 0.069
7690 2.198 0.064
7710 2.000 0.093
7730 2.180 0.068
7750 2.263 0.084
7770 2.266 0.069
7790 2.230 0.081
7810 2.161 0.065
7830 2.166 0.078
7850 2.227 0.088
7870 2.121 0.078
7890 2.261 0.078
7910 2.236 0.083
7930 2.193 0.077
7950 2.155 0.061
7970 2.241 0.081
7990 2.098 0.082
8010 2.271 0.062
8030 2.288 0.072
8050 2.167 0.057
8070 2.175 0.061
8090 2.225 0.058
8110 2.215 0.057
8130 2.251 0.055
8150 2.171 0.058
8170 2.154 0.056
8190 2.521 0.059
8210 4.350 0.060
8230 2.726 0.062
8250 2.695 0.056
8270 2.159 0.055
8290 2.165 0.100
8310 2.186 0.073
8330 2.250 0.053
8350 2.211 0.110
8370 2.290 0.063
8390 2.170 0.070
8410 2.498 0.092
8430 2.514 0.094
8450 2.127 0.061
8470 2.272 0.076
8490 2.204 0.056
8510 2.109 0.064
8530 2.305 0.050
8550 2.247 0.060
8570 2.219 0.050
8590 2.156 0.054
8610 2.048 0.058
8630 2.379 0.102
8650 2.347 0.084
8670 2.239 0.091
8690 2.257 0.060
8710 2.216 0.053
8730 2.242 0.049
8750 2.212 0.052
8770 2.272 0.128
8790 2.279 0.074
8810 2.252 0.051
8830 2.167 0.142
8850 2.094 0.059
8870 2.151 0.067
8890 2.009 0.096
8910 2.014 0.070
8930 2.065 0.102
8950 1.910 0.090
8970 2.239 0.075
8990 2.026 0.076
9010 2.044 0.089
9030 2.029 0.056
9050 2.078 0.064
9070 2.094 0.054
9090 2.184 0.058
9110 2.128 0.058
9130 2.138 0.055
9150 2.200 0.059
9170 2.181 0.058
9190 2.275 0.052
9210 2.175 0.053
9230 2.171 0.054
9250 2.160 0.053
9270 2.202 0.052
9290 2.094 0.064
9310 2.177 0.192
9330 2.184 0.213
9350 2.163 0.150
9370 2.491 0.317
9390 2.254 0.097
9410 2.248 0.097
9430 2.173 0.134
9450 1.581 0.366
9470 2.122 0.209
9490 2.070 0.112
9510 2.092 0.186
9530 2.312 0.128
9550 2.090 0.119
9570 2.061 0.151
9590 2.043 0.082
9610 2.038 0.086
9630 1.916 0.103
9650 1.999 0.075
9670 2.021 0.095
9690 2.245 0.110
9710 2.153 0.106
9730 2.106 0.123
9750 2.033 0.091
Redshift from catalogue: 0.25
